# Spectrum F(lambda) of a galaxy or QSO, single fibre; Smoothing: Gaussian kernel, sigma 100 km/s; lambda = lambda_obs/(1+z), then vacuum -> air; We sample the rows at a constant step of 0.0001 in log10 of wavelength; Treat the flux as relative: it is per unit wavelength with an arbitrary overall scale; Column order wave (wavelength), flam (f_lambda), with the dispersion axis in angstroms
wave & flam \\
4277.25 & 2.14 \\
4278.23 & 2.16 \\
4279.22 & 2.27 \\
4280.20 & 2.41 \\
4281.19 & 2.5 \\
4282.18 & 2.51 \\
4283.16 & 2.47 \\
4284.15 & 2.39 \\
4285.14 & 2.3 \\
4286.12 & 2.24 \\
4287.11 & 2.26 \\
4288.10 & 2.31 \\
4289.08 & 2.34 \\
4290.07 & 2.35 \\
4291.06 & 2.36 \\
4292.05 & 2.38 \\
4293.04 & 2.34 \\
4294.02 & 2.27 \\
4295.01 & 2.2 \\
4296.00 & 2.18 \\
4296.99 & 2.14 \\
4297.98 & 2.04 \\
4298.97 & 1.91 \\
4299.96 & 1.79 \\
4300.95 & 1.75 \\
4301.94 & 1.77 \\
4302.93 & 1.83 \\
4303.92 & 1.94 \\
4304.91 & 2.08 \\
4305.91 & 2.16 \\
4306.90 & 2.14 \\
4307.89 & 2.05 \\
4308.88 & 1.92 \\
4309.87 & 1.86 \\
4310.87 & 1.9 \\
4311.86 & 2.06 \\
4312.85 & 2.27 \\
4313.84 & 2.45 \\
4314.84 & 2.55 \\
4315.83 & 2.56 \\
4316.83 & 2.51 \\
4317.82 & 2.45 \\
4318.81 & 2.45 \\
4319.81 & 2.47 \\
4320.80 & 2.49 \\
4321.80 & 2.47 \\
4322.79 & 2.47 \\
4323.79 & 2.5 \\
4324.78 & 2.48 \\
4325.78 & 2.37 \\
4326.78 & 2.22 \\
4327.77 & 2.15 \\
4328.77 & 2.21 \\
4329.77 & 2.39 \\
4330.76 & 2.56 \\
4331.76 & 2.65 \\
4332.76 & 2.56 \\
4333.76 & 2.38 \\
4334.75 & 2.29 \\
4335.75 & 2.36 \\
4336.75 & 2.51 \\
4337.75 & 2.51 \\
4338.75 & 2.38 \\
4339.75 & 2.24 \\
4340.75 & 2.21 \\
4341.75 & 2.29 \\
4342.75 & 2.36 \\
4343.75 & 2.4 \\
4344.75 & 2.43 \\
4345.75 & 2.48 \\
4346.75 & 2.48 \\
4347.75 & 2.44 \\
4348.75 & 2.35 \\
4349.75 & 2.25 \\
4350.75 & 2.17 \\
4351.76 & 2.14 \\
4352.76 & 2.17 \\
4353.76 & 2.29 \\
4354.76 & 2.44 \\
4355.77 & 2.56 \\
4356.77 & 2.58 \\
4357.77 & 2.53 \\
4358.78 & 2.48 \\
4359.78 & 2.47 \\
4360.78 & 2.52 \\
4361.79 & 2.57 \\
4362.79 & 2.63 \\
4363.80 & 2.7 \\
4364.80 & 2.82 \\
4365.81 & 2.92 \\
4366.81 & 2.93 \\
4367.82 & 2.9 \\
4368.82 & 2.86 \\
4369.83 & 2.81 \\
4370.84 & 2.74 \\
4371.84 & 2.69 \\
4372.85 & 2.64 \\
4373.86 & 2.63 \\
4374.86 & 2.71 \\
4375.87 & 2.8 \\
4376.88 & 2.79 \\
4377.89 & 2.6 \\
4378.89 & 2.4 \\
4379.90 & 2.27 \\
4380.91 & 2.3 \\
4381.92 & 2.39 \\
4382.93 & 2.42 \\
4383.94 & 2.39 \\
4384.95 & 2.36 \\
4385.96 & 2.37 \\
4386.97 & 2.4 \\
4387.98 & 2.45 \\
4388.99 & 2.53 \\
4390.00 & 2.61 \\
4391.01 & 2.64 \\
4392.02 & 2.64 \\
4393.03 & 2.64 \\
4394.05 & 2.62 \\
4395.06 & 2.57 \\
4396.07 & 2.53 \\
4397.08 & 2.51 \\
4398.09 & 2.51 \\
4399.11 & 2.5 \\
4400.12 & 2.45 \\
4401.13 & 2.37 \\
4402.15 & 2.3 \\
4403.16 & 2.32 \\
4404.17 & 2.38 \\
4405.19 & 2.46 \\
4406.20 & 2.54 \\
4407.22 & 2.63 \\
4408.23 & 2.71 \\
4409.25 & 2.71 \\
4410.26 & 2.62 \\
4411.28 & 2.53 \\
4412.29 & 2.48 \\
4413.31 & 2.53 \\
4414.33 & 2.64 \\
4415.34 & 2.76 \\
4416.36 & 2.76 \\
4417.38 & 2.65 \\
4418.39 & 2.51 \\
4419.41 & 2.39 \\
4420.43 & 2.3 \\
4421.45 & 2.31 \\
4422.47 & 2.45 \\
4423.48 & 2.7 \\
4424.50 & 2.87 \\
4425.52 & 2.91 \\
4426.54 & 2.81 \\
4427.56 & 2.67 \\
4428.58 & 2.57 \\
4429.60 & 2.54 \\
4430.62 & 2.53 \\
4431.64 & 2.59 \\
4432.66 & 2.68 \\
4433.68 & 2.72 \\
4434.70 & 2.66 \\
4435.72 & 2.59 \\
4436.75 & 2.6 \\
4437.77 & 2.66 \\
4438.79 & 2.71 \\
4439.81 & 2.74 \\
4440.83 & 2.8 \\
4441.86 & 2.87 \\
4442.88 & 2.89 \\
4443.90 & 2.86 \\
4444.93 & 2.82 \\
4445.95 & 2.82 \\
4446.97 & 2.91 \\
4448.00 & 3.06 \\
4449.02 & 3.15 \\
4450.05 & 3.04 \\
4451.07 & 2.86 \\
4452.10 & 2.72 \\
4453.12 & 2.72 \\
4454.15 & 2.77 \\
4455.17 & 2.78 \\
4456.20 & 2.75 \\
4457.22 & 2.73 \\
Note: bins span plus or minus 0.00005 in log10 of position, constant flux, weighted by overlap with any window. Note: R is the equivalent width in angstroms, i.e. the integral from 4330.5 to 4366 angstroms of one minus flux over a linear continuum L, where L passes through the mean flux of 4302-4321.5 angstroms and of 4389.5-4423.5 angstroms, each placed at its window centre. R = -1.6 angstroms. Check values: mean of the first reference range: 2.21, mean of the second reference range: 2.54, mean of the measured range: 2.44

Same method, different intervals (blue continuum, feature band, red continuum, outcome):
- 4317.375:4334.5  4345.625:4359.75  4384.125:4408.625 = 0.4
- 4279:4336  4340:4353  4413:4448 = 0.4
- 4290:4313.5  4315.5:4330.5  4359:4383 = -1.1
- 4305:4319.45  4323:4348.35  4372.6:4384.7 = -0.6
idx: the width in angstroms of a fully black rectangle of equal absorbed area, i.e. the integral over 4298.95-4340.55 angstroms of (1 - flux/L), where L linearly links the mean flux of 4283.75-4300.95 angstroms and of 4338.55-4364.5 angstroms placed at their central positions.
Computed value 0.7 angstroms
